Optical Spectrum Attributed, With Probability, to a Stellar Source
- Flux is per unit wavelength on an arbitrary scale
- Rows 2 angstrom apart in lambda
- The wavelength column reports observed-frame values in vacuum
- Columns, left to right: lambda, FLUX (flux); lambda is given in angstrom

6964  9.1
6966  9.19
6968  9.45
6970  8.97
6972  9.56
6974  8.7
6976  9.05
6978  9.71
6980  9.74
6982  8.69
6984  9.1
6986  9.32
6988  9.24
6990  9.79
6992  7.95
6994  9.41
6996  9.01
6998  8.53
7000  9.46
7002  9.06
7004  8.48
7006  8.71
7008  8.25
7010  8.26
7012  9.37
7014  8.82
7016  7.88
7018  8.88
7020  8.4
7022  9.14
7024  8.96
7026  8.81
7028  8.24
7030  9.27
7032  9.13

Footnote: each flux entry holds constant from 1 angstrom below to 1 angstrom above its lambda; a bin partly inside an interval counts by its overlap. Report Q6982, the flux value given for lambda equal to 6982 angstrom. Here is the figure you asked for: 8.69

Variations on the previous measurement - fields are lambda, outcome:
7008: 8.25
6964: 9.1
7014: 8.82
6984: 9.1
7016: 7.88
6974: 8.7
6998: 8.53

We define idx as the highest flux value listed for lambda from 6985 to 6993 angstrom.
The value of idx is 9.79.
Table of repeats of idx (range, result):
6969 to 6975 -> 9.56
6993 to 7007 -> 9.46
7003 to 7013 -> 9.37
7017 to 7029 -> 9.14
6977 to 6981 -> 9.74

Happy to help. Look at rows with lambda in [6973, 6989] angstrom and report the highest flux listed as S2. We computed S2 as 9.74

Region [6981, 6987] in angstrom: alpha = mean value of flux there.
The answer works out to 9.04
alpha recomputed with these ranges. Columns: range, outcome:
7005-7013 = 8.65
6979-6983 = 9.21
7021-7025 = 9.05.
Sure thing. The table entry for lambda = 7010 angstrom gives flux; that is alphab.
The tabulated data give 8.26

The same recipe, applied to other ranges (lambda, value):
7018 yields 8.88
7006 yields 8.71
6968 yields 9.45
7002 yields 9.06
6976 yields 9.05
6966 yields 9.19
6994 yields 9.41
